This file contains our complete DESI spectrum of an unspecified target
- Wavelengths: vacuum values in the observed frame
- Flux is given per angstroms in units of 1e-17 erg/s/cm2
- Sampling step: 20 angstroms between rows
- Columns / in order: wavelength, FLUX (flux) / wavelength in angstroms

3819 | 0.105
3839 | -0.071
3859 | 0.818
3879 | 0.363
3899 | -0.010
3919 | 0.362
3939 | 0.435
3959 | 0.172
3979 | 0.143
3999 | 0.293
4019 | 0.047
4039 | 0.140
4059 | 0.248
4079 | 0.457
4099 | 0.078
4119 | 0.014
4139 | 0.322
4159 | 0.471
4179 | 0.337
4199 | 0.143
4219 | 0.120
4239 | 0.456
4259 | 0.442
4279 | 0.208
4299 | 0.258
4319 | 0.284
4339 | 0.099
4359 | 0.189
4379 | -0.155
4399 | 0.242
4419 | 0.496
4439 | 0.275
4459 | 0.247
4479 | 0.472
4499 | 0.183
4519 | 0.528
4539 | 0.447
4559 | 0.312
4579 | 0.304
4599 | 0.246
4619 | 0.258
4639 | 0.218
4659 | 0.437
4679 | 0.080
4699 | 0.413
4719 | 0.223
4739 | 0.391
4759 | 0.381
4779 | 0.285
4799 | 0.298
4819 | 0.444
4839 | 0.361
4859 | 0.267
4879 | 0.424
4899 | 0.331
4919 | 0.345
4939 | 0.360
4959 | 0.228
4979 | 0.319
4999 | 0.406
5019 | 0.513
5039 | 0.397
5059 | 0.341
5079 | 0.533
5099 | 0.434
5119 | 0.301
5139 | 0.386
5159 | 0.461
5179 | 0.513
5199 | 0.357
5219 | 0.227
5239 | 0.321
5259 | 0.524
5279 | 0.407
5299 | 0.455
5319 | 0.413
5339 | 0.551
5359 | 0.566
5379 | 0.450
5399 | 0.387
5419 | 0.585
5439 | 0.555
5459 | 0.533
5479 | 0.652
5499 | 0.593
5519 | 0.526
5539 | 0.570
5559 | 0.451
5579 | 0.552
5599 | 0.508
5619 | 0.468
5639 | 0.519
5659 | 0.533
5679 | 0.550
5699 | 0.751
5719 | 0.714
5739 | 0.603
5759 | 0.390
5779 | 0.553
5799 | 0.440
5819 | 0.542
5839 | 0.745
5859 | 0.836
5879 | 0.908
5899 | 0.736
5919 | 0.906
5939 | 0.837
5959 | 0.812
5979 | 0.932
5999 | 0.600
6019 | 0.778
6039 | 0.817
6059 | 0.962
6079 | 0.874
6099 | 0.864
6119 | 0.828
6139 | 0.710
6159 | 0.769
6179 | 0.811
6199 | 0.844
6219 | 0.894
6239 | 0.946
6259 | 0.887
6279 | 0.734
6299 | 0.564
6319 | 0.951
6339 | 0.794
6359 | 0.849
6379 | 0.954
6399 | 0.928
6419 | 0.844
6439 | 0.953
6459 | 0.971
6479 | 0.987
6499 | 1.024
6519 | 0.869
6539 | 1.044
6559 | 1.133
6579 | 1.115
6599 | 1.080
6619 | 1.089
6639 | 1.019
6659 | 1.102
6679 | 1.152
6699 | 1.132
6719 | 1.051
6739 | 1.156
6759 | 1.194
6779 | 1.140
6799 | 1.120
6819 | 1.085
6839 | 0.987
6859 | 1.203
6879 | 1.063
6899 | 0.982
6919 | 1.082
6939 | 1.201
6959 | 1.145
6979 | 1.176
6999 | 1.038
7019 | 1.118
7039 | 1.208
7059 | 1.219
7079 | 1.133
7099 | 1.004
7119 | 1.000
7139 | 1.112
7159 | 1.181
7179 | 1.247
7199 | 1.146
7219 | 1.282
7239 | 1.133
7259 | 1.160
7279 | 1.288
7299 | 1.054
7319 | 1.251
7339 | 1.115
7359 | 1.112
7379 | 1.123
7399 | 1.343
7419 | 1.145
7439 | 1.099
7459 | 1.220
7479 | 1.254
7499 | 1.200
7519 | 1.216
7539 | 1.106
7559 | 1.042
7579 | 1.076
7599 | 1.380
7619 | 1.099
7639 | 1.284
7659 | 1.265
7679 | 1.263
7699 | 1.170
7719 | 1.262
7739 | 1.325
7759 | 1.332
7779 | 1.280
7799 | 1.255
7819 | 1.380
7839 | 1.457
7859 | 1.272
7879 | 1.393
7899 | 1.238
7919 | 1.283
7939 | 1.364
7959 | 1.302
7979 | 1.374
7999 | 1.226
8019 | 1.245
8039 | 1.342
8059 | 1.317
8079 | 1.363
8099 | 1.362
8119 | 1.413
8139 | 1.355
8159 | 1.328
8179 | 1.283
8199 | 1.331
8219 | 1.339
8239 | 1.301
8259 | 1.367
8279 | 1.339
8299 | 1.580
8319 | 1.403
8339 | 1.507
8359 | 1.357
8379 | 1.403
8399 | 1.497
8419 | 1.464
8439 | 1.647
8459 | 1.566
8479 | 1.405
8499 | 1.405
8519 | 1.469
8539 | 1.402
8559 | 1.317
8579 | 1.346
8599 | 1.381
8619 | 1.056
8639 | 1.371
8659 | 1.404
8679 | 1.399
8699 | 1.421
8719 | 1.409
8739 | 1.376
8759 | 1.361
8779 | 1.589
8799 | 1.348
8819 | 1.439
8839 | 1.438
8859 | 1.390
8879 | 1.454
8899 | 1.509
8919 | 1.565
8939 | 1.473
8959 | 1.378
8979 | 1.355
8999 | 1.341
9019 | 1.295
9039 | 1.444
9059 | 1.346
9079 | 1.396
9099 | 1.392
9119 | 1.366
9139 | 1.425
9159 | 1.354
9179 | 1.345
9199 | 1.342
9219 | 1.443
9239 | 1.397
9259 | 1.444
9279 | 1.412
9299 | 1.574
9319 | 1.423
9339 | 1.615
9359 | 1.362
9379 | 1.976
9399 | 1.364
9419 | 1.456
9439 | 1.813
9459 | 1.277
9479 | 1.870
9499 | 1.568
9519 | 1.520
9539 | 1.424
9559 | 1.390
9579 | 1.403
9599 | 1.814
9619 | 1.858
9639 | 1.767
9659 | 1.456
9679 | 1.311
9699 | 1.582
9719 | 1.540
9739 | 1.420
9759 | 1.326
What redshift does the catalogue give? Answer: 0.46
